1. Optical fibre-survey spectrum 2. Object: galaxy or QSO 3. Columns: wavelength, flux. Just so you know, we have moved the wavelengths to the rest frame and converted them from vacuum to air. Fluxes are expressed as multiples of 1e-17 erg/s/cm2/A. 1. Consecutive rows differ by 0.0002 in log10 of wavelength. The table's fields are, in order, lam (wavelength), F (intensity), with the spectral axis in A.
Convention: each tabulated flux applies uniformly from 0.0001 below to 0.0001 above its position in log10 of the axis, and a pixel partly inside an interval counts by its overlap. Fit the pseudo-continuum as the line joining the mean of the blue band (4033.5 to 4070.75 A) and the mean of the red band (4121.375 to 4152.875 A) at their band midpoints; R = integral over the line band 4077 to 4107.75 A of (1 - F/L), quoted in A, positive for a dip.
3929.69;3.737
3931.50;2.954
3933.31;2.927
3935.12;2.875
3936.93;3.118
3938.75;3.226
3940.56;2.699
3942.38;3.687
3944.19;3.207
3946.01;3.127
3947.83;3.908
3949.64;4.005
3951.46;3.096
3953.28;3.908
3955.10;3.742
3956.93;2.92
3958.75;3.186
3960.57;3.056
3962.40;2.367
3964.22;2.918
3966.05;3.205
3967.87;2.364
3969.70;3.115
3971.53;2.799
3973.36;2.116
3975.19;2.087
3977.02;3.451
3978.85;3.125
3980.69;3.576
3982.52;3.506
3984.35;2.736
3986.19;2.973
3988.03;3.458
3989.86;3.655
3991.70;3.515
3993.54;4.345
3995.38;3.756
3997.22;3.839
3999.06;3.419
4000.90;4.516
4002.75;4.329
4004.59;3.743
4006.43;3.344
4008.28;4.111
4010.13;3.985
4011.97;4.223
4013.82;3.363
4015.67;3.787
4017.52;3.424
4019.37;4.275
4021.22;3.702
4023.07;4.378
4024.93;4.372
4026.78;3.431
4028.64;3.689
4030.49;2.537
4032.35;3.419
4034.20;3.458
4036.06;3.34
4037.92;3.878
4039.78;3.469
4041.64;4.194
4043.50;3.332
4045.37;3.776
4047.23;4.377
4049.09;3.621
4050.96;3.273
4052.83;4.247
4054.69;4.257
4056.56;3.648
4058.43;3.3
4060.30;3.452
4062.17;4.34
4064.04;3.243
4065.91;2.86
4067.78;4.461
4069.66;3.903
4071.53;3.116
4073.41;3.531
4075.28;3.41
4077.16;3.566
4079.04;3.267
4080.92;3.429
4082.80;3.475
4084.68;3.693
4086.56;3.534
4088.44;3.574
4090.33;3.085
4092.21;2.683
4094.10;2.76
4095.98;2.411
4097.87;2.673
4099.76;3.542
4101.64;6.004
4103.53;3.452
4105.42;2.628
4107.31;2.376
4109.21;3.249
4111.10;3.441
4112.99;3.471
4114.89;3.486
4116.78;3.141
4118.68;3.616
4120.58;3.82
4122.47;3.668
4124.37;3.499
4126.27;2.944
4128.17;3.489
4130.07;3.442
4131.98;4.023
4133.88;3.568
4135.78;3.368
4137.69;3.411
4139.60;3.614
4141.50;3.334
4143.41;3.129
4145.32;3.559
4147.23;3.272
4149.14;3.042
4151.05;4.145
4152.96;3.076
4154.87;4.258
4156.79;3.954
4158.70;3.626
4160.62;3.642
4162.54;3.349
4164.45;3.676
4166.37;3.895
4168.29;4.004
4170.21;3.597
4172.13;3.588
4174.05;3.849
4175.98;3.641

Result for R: 2.4 A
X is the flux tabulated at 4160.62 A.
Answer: 3.642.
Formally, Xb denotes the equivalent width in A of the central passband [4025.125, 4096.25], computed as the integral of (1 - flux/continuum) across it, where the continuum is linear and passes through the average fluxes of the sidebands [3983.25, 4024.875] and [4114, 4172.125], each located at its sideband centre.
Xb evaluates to 3.3 A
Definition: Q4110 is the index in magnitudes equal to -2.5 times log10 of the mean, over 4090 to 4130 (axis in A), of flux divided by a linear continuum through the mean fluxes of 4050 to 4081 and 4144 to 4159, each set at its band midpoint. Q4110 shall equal 0.09 mag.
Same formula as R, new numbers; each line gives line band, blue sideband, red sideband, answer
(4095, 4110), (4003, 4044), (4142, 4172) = 1.49 A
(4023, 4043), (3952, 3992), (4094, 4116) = -2.70 A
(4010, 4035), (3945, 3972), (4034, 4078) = -1.48 A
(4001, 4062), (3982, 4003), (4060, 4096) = -3.71 A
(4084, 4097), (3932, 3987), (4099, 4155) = 1.20 A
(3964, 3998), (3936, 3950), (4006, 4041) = 3.19 A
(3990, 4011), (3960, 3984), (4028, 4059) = -4.61 A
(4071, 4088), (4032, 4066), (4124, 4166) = 0.81 A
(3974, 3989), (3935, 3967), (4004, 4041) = 1.49 A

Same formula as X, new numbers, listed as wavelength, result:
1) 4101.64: 6.004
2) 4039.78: 3.469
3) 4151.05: 4.145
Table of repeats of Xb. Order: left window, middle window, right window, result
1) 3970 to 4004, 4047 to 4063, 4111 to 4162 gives -1.6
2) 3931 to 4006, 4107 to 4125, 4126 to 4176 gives 0.6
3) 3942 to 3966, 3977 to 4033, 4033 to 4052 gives -2.6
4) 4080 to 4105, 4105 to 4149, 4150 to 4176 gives 2.3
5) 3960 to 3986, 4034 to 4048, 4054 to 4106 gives -2.0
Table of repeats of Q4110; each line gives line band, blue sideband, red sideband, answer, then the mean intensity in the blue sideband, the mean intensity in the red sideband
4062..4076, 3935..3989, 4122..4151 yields -0.080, 3.12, 3.44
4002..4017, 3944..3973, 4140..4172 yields -0.174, 3.16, 3.6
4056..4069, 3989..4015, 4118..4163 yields 0.030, 3.87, 3.54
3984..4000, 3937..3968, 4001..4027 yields 0.038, 3.23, 3.92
